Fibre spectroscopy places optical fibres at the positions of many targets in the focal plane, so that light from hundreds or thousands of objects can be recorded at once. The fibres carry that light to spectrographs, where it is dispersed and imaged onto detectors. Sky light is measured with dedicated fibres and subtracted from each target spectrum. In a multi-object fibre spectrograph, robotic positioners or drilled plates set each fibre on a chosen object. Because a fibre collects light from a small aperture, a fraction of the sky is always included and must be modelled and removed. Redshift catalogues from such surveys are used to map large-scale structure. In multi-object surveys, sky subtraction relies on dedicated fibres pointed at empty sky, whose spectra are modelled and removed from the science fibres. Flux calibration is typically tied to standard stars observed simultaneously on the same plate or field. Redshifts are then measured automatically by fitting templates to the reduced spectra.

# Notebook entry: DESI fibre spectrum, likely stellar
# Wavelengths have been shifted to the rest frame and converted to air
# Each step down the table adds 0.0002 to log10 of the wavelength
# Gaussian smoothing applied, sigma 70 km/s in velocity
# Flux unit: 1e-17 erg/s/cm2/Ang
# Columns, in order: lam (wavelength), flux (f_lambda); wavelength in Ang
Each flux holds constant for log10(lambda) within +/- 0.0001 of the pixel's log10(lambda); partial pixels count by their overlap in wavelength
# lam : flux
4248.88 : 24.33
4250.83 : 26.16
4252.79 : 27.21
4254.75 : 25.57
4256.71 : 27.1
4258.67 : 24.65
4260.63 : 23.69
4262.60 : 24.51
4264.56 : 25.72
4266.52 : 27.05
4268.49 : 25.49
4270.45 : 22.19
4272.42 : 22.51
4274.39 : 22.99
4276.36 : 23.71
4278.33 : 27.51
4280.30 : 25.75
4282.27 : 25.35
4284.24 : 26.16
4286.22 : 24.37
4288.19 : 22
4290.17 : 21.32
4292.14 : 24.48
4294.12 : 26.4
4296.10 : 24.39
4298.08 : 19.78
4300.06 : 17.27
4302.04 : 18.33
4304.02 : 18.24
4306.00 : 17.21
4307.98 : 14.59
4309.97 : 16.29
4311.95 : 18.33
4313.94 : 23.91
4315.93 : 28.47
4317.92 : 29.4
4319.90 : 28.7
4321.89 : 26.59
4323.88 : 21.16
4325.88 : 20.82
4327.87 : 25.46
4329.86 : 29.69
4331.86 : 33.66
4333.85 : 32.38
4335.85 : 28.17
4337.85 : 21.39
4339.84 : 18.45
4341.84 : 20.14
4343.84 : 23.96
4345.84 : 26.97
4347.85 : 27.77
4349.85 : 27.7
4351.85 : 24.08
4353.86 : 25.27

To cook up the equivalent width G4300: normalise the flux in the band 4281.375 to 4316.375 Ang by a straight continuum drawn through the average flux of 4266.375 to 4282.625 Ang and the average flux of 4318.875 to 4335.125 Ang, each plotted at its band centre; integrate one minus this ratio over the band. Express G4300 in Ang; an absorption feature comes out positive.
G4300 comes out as 6.0 Ang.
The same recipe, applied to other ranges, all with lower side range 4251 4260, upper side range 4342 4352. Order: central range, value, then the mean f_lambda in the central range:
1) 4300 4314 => 4.4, 17.7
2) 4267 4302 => 3.3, 23.5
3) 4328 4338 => -1.4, 29.4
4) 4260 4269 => 0.2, 25.3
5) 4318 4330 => 0.2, 25.4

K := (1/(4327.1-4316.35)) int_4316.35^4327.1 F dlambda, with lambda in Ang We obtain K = 25.5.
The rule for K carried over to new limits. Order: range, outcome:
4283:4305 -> 22.1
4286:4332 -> 22.7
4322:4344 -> 25.1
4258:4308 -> 23.1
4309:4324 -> 24.3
